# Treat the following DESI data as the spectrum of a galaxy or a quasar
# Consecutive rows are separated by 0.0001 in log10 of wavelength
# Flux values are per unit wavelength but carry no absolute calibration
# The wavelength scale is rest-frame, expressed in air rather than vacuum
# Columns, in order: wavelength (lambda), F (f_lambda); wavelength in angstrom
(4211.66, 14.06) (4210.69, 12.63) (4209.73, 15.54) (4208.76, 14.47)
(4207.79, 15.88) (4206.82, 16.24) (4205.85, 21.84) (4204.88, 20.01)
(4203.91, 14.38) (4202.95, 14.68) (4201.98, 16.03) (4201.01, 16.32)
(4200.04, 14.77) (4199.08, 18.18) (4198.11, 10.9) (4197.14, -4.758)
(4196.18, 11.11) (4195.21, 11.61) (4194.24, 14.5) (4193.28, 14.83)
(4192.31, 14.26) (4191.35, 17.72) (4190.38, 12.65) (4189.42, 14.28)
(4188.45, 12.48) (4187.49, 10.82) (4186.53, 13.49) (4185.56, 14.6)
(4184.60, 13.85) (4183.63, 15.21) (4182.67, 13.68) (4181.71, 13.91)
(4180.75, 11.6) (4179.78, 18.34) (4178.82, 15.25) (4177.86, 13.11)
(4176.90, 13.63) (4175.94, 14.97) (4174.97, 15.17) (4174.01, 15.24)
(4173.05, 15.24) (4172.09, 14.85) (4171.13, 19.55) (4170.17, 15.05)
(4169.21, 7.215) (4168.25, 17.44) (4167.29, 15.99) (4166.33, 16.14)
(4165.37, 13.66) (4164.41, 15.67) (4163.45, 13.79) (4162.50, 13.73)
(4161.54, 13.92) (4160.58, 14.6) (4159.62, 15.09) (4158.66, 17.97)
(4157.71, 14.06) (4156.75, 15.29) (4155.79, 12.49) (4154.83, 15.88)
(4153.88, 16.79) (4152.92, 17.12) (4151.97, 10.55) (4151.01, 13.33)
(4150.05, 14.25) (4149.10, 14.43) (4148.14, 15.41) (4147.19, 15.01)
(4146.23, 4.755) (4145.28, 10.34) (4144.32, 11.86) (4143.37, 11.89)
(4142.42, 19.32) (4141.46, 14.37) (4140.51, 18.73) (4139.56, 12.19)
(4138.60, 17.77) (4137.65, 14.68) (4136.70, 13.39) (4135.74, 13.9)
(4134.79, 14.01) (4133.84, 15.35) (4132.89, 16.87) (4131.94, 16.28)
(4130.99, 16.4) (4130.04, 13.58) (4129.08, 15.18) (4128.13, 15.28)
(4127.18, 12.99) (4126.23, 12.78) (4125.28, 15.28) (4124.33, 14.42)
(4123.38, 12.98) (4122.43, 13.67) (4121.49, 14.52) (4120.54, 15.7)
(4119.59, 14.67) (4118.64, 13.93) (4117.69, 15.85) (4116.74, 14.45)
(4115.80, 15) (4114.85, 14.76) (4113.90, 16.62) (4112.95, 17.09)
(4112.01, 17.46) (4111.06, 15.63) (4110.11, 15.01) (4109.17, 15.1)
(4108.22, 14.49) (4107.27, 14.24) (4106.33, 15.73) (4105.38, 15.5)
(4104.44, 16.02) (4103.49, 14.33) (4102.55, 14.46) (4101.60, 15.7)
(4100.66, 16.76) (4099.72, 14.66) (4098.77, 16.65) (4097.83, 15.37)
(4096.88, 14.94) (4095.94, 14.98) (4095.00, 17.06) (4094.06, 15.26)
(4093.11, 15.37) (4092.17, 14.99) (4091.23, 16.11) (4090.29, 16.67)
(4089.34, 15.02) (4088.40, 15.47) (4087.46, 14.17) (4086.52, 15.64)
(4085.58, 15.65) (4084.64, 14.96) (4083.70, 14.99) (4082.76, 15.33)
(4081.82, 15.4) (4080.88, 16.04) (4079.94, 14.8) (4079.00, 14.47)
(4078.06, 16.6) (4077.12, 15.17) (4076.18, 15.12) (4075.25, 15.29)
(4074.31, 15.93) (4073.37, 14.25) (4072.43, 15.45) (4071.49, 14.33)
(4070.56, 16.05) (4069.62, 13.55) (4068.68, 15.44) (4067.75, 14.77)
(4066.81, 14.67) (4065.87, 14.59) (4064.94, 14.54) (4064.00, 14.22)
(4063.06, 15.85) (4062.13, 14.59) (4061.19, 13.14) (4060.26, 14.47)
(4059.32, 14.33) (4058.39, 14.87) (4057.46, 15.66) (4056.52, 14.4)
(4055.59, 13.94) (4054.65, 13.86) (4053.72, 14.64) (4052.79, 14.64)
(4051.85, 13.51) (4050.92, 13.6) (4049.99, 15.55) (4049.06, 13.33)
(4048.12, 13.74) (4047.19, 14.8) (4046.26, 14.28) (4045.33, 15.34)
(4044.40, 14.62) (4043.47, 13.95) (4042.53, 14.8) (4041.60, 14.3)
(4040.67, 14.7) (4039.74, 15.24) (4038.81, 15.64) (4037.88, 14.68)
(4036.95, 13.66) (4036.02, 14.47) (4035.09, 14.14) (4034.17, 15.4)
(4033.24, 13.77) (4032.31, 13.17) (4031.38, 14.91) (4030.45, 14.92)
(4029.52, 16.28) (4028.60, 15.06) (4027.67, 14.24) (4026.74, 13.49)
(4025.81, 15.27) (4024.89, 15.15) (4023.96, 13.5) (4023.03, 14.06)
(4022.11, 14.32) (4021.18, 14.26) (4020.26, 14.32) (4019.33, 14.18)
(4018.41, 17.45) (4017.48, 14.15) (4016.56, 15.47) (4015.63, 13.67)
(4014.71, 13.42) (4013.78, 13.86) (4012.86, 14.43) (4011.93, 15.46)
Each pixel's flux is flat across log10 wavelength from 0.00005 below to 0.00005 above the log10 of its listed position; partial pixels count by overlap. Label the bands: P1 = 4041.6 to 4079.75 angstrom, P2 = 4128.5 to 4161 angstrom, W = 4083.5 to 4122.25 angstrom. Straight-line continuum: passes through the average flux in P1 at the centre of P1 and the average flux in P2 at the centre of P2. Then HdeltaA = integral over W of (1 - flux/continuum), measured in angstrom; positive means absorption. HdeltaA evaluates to -2.1 angstrom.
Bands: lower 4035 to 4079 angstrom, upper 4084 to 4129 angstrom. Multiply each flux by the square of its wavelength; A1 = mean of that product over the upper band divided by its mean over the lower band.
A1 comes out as 1.06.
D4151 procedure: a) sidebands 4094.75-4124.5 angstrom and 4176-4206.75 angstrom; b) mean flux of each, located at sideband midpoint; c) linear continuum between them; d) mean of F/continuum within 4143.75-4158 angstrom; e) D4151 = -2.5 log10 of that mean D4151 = 0.09 mag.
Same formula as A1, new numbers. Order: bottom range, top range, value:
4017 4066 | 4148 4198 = 1.03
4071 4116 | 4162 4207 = 0.97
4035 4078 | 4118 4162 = 1.03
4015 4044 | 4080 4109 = 1.09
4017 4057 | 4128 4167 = 1.06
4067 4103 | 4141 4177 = 0.97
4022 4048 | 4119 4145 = 1.06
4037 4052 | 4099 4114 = 1.10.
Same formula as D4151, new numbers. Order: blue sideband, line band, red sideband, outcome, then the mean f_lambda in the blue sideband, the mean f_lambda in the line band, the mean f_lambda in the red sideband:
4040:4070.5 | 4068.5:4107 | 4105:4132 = -0.05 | 14.5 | 15.4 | 15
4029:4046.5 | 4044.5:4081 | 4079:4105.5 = 0.02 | 14.7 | 14.7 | 15.4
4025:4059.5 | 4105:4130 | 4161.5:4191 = -0.03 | 14.5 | 14.9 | 14.4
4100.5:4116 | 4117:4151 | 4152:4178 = 0.07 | 15.5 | 14.3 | 14.9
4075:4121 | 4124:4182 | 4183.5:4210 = 0.01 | 15.4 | 14.5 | 14.1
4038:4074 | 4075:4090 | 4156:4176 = -0.04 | 14.6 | 15.3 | 14.9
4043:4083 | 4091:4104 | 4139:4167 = -0.07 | 14.7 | 15.5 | 14.2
